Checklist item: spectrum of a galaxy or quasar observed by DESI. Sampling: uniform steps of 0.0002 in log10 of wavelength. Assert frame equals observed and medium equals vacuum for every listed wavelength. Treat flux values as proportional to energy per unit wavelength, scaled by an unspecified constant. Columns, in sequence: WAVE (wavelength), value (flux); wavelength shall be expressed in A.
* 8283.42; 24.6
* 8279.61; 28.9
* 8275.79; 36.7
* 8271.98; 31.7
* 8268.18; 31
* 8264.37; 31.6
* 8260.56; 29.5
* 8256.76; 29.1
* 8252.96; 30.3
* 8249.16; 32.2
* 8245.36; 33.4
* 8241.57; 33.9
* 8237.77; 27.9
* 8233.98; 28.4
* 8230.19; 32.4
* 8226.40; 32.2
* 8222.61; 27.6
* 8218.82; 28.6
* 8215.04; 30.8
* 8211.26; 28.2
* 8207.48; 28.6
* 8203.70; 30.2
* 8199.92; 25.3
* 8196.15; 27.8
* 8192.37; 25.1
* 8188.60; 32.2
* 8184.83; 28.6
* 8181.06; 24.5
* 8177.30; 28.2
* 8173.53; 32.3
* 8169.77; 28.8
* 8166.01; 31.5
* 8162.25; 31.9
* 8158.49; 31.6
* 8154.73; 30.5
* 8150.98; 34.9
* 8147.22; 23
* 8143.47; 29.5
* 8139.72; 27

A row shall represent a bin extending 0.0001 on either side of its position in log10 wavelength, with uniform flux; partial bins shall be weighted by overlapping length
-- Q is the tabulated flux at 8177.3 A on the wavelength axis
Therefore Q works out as 28.2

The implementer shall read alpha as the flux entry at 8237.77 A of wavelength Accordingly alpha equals 27.9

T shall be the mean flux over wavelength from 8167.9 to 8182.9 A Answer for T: 28.5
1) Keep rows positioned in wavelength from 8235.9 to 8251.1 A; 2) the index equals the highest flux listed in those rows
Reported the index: 33.9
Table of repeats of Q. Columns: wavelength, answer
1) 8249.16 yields 32.2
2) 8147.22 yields 23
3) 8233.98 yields 28.4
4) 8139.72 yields 27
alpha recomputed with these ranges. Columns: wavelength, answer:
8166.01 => 31.5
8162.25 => 31.9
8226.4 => 32.2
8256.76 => 29.1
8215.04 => 30.8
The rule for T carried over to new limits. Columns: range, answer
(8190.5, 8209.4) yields 27.4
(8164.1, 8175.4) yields 30.9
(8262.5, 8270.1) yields 31.3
